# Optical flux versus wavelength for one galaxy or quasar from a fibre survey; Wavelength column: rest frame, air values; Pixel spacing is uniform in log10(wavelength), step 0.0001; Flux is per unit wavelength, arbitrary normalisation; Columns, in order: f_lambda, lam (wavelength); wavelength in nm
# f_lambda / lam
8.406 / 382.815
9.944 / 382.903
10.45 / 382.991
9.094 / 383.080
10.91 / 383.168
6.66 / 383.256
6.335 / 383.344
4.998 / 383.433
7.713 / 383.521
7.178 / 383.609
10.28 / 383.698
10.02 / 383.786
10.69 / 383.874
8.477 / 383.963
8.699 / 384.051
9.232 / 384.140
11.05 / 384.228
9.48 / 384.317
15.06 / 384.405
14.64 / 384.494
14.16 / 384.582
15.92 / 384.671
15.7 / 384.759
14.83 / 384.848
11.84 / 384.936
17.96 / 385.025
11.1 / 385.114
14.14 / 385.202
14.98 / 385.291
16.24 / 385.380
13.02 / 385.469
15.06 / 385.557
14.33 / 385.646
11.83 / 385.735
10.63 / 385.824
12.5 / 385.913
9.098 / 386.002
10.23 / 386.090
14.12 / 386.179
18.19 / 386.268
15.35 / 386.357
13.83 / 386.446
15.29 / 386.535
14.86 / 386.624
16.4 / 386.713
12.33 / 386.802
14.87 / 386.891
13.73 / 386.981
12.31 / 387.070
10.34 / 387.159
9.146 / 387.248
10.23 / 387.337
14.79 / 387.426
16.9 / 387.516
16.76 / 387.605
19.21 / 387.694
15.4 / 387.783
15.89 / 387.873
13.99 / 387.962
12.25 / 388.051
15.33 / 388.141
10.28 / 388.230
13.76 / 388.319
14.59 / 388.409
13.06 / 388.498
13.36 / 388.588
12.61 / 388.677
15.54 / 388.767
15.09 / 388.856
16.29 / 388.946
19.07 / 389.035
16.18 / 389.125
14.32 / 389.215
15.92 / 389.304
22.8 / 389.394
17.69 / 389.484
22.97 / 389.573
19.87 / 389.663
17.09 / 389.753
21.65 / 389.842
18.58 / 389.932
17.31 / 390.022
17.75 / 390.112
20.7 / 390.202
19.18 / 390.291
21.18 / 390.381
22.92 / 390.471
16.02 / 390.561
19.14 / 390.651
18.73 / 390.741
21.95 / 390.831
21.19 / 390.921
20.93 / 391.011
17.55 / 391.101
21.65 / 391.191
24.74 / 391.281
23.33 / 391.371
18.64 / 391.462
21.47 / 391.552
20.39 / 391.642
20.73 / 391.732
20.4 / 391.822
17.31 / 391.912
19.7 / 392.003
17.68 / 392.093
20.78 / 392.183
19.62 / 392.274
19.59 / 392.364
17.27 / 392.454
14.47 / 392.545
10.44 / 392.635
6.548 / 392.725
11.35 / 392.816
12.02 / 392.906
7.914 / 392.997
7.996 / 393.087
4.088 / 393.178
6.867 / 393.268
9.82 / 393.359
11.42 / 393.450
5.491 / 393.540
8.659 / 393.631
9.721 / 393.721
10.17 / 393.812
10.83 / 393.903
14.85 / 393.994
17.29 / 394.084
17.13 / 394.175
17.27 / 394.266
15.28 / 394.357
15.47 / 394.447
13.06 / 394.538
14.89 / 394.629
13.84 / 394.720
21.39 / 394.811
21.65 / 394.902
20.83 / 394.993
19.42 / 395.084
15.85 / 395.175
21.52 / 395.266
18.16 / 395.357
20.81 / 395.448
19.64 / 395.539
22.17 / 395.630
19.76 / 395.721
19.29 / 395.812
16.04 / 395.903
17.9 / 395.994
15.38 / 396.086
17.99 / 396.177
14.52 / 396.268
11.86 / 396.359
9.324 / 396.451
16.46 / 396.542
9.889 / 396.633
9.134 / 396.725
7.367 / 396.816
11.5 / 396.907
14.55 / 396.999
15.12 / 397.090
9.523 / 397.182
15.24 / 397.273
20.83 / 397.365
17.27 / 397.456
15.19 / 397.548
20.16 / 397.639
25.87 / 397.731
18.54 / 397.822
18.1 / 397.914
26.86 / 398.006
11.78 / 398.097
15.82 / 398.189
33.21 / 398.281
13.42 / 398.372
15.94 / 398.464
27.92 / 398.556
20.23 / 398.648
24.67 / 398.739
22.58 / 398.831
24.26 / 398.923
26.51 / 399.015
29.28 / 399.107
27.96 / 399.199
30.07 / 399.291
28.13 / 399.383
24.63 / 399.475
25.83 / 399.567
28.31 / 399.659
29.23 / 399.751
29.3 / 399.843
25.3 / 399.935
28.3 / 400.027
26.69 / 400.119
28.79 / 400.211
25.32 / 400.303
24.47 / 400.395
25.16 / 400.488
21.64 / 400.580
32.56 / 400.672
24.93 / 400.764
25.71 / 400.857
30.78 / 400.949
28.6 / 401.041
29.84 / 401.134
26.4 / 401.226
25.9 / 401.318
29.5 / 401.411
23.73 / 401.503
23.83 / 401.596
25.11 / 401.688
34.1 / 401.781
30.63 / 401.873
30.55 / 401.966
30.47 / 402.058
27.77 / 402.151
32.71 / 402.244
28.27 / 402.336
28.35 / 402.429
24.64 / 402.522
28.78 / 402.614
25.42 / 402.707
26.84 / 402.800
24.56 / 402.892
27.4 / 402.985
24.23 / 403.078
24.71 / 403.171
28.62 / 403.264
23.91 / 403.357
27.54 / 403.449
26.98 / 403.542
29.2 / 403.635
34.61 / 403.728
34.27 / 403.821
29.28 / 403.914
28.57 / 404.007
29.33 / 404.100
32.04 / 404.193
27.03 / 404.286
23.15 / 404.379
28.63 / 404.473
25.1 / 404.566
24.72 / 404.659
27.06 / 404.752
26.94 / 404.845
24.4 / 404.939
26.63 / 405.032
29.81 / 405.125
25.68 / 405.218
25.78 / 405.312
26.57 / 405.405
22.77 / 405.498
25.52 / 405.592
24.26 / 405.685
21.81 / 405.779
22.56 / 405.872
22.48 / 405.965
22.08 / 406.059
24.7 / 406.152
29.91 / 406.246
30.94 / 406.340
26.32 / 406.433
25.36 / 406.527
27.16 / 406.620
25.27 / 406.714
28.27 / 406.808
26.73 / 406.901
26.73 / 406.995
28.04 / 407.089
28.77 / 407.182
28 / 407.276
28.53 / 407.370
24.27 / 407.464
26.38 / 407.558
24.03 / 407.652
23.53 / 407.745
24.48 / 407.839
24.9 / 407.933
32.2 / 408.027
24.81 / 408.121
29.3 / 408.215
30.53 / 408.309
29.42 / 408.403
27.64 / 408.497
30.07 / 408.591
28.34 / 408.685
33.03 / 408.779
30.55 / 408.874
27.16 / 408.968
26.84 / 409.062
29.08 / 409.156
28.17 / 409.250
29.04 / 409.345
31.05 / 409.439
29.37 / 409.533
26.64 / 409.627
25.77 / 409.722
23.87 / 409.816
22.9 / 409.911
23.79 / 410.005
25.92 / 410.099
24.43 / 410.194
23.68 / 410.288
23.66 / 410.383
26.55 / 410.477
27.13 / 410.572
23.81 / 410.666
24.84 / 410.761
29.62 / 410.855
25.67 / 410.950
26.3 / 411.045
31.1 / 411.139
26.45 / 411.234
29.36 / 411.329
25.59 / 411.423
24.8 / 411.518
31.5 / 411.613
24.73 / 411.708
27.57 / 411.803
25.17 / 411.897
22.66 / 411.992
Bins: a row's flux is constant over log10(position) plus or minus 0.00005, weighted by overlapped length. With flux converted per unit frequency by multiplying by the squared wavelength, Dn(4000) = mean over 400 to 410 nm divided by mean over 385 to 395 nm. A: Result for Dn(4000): 1.89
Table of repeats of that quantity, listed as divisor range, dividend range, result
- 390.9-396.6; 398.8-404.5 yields 1.80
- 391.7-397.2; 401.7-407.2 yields 1.94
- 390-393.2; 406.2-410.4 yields 1.68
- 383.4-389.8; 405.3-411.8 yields 2.15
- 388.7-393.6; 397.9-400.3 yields 1.53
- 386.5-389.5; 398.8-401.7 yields 1.95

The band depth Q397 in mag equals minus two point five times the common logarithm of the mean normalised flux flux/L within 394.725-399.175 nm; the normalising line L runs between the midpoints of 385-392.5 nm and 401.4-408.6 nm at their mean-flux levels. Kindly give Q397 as 0.19 mag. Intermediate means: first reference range 16.6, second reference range 27.1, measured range 18.4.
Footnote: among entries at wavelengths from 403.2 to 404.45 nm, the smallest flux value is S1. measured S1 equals 23.15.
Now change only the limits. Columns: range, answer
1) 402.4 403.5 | 23.91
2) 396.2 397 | 7.367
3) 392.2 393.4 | 4.088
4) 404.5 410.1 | 21.81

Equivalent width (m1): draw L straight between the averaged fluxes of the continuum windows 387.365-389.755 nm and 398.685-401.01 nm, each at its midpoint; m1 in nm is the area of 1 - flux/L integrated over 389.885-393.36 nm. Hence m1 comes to 0.26 nm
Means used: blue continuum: 15.9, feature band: 17.2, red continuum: 26.8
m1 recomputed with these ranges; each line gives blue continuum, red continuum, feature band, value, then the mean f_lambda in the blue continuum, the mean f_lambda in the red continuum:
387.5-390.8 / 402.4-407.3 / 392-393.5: 0.52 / 17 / 26.8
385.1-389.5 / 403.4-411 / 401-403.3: -0.38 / 14.3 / 26.9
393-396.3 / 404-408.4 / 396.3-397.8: 0.27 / 15.1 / 26.4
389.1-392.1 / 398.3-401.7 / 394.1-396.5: 0.58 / 19.7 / 26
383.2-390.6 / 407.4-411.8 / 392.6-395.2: 0.78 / 14.2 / 27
